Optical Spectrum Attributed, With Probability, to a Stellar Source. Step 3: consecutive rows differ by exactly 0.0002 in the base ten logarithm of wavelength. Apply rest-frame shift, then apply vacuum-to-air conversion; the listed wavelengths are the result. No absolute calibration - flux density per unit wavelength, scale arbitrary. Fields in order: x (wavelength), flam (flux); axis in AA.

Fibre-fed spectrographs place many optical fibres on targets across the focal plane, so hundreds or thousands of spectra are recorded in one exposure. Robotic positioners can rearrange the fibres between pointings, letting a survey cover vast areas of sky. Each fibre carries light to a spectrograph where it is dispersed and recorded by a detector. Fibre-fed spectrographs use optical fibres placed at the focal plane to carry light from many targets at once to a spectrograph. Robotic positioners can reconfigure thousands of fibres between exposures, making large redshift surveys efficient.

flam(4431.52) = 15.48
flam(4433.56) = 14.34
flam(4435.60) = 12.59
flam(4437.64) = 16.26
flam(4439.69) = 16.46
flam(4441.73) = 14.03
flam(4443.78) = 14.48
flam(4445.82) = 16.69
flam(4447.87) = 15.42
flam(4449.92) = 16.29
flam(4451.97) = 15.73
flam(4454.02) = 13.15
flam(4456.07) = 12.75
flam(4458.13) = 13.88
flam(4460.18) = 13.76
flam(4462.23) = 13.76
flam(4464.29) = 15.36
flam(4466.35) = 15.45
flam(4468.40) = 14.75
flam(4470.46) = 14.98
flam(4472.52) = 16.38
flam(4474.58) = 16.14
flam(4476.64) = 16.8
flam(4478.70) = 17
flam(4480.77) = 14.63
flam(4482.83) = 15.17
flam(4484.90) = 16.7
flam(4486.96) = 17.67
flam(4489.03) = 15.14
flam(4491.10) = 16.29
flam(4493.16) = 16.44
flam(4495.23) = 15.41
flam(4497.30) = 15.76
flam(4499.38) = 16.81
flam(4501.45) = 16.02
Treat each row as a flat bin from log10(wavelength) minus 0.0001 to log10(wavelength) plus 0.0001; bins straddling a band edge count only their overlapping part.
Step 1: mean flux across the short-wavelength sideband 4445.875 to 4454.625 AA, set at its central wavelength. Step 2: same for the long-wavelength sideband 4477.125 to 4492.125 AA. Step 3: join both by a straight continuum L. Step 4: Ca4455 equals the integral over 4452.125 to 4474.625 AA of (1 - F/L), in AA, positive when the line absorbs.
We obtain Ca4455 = 1.6 AA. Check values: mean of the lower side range 15.4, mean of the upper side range 16.1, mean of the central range 14.6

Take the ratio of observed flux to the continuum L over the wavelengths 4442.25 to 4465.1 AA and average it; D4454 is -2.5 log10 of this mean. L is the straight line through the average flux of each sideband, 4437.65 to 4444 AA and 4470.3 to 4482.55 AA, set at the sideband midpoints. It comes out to 0.06 mag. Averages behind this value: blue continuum 15.2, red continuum 16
